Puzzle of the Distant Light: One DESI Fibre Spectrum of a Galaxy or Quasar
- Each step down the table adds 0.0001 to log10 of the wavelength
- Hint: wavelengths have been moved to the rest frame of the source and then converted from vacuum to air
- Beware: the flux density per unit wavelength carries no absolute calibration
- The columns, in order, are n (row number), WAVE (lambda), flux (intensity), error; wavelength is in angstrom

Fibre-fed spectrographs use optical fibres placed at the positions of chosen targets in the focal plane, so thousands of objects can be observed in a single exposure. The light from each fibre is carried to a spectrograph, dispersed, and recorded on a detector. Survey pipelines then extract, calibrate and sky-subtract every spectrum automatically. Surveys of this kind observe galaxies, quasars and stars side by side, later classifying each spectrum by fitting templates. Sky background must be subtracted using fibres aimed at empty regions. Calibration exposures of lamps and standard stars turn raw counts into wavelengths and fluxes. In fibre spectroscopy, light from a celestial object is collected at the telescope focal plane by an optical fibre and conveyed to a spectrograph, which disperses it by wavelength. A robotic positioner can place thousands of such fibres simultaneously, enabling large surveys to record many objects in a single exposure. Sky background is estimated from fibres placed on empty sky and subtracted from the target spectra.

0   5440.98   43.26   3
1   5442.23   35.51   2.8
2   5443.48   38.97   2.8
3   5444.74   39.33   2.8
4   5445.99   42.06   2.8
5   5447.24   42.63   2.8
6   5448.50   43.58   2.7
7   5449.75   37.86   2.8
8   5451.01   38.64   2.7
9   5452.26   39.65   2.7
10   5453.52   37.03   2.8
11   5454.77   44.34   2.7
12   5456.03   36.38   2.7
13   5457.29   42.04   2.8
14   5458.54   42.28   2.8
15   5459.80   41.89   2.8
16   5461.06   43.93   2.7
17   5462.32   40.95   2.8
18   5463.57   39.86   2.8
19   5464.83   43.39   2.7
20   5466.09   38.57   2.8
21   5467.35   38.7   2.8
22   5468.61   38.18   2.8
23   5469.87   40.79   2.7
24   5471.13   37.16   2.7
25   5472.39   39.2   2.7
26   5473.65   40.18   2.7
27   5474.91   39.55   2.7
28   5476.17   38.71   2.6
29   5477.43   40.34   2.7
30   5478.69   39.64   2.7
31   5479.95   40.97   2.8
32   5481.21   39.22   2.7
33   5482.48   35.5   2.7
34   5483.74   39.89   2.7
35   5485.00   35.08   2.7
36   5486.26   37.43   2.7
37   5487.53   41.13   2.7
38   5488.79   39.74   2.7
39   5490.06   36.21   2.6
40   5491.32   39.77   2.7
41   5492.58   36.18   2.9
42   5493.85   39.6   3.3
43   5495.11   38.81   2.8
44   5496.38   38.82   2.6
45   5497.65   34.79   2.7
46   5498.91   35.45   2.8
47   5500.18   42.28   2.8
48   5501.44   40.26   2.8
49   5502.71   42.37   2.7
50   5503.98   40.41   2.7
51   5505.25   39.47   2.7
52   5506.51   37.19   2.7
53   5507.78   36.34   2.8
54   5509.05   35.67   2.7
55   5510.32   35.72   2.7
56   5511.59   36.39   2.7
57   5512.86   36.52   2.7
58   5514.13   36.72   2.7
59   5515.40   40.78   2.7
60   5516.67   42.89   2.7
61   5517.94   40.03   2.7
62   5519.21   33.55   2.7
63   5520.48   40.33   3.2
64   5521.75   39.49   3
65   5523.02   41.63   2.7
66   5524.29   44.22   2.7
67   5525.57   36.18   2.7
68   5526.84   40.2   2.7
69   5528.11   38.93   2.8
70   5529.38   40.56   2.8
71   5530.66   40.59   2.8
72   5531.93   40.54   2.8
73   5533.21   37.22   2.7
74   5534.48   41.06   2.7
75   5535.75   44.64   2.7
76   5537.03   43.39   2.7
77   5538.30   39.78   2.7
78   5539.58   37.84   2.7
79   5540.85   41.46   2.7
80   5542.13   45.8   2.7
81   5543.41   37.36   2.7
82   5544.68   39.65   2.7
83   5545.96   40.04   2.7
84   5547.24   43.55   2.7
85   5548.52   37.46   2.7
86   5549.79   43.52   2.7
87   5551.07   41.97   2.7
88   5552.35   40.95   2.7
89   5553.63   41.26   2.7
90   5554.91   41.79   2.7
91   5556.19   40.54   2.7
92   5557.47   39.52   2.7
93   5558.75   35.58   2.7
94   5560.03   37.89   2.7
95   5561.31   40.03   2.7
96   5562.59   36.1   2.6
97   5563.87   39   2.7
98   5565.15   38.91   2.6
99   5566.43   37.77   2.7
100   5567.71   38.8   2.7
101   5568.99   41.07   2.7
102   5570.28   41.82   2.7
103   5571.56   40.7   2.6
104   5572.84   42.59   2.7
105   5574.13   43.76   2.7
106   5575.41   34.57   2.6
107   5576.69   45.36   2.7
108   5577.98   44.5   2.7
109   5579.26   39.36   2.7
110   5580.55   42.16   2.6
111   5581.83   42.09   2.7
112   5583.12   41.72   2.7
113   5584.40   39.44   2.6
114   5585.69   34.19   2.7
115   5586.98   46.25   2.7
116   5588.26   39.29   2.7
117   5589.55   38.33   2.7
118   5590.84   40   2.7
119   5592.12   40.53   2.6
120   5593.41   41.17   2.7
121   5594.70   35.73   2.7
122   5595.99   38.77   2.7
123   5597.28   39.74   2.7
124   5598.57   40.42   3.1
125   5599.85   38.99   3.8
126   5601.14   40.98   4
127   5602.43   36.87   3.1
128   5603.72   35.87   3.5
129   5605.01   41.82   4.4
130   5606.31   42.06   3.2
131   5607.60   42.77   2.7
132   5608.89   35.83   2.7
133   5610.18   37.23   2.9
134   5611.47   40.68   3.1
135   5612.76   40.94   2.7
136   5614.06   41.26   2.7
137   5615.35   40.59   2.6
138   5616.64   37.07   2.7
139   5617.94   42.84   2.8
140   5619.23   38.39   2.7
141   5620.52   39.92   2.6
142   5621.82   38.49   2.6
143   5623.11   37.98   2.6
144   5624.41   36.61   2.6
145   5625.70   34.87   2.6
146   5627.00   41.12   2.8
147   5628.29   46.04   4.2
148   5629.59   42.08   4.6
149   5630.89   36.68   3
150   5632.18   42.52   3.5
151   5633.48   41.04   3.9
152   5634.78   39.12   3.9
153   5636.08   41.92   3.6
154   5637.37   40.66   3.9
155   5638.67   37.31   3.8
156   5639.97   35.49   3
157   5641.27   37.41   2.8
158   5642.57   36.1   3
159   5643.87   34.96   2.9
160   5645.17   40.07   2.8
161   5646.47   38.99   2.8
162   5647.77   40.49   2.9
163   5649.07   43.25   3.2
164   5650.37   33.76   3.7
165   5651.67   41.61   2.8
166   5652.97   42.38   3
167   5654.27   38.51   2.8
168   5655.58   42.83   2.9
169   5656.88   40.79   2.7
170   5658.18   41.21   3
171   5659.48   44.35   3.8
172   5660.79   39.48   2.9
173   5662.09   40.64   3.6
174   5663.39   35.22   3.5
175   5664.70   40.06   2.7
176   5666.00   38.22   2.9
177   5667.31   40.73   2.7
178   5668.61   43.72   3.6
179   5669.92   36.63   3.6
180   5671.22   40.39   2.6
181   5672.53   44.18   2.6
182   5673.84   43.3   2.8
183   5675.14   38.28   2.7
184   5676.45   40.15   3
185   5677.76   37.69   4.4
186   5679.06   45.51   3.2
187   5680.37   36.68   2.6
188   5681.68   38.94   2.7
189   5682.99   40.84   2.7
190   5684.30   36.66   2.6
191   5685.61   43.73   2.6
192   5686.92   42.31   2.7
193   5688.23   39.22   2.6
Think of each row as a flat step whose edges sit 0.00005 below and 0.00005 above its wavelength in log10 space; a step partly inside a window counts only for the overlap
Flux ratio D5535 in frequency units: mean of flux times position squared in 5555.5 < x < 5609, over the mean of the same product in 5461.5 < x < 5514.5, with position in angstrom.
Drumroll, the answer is 1.07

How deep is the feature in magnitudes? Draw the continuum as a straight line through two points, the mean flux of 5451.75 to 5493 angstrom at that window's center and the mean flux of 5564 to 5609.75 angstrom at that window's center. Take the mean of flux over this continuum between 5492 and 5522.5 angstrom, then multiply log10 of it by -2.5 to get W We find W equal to 0.04 mag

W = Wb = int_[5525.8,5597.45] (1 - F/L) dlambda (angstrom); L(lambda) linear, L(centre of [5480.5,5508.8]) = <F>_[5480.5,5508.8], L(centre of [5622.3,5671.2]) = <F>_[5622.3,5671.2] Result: -2.5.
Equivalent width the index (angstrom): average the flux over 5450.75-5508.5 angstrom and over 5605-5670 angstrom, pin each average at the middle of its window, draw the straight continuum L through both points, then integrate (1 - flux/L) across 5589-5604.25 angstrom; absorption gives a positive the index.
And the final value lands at 0.2 angstrom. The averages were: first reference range 39.3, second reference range 39.7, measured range 39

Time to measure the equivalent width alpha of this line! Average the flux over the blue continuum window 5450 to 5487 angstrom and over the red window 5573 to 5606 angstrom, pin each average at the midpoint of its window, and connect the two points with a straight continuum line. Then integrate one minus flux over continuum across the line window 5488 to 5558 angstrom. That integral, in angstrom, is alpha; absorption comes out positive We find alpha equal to 0.4 angstrom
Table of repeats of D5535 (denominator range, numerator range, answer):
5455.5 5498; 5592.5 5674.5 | 1.07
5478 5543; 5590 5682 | 1.06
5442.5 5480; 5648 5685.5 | 1.08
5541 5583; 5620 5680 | 1.01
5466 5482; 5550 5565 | 1.04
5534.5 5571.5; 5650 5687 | 1.04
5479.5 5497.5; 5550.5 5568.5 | 1.05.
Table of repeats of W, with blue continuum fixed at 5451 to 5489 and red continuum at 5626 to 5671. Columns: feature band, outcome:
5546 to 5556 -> -0.04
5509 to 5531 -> 0.02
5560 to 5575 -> 0.00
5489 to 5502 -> 0.04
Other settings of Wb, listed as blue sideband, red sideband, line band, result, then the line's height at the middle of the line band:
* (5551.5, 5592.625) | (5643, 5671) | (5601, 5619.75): 0.2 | 40.1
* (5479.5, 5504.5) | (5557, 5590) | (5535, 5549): -0.5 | 39.5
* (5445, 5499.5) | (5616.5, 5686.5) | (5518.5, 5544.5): -0.4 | 39.6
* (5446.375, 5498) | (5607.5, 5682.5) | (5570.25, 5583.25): -0.7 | 39.6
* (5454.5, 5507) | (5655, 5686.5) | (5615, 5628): 0.4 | 40.2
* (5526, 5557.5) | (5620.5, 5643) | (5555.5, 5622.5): 0.2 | 39.9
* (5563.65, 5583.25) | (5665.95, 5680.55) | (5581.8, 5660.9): 2.2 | 40.8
